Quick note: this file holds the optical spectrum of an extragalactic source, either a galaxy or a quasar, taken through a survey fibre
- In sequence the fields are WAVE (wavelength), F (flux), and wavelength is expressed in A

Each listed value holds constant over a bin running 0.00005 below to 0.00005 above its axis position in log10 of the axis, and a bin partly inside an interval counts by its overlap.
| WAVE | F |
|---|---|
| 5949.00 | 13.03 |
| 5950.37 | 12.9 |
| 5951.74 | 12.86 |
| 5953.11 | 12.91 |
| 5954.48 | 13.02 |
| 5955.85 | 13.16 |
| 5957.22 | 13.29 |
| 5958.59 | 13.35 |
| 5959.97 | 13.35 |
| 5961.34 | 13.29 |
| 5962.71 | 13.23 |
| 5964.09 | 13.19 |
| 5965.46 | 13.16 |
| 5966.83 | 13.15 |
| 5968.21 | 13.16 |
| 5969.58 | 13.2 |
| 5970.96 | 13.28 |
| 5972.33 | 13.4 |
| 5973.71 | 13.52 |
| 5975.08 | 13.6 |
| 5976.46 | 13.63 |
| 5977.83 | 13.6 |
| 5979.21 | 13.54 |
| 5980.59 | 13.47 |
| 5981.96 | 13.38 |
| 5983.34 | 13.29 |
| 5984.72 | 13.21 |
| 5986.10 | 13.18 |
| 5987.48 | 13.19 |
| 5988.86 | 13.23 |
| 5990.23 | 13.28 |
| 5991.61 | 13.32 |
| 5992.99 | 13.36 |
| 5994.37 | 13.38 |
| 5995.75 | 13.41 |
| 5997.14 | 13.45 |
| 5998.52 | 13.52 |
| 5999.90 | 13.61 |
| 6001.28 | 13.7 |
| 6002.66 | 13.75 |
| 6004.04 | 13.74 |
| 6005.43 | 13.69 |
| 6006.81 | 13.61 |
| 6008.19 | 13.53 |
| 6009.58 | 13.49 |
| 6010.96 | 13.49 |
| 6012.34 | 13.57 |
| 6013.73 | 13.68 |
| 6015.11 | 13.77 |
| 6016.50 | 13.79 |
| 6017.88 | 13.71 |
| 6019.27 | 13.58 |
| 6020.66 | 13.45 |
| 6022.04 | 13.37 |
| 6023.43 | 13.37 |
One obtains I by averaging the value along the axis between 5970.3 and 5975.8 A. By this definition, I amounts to 13.5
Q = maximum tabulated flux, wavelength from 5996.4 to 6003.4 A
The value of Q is 13.75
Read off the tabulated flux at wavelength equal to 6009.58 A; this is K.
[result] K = 13.49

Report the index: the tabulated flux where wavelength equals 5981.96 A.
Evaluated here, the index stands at 13.38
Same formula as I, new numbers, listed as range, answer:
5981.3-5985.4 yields 13.3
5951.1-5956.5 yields 13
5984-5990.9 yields 13.2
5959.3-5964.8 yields 13.3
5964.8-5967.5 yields 13.2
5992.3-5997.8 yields 13.4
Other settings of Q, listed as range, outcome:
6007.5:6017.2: 13.79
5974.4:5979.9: 13.63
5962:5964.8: 13.23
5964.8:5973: 13.4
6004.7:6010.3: 13.69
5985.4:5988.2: 13.19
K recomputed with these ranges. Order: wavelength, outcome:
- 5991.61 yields 13.32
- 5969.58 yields 13.2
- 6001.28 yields 13.7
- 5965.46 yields 13.16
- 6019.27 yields 13.58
